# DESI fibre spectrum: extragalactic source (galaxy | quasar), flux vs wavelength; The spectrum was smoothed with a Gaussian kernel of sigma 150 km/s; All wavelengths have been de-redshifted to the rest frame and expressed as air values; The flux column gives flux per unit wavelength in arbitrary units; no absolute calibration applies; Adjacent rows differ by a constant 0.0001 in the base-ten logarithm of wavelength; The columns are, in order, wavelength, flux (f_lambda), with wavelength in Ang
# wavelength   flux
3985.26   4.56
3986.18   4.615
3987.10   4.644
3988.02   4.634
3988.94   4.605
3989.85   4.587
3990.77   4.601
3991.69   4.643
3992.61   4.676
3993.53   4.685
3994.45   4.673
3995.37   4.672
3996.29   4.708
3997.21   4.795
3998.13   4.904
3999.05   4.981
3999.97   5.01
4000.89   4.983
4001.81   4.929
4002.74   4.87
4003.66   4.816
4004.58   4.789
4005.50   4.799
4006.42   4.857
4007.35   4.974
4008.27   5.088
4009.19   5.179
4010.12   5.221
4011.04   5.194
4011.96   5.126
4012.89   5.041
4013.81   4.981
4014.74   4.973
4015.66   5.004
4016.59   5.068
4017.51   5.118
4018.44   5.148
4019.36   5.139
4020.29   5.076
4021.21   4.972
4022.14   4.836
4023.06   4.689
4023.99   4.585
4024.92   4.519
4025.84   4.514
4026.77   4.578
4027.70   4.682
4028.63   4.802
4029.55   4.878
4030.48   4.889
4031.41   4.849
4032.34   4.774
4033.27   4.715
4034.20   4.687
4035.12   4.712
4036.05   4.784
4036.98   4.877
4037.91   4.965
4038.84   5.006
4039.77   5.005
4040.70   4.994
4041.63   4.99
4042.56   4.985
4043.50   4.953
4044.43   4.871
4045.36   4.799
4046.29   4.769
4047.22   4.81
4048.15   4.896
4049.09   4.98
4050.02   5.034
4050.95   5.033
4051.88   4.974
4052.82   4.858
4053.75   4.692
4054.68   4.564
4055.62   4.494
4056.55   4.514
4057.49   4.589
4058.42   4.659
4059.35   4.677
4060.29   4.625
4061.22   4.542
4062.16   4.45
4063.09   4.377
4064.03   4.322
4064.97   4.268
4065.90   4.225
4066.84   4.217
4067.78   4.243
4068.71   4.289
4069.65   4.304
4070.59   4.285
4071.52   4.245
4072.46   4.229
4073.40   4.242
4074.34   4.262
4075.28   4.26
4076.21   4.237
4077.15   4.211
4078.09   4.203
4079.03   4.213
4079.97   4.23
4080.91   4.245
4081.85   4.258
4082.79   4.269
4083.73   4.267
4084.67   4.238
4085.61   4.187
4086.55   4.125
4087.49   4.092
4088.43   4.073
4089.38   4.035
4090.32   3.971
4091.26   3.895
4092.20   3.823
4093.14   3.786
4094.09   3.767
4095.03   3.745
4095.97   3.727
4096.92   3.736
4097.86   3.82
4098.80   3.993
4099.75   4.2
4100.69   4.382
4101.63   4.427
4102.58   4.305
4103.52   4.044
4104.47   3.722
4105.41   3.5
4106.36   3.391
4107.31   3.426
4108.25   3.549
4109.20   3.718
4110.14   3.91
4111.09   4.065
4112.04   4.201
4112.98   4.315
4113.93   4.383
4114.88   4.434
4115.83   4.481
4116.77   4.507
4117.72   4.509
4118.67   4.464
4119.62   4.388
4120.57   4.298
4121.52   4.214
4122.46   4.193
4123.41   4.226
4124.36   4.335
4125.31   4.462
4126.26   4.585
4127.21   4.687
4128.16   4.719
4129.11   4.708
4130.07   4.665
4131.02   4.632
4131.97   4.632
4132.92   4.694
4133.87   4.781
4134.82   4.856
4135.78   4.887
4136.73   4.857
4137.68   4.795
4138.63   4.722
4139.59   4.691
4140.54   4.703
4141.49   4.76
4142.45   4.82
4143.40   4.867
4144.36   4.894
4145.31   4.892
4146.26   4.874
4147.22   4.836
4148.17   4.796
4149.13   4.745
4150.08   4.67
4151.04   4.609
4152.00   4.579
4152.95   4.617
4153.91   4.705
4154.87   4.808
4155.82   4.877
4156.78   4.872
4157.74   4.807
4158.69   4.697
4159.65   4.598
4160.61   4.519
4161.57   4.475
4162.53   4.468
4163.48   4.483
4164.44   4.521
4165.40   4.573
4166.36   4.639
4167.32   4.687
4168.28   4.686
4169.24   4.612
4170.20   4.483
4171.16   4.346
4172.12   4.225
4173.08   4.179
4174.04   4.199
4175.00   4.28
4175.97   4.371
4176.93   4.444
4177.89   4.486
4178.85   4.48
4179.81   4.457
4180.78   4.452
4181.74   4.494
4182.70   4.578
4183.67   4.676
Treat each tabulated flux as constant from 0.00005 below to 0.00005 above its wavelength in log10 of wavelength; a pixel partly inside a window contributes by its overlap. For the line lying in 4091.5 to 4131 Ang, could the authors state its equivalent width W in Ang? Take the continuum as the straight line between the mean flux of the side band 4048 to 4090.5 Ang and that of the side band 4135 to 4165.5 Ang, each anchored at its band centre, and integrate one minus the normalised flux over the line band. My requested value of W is 3.6 Ang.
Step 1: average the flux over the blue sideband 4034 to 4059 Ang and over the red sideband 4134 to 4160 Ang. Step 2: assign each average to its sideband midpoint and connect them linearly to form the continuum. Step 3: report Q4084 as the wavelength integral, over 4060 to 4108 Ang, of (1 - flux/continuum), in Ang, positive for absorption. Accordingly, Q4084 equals 7.00 Ang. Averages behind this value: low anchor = 4.84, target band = 4.11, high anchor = 4.77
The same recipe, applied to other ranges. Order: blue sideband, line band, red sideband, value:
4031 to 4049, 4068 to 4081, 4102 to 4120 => 0.67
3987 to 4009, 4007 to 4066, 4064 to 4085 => -3.95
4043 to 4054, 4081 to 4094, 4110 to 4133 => 1.60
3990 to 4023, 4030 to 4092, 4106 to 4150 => 2.83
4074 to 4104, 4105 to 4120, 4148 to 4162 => 0.80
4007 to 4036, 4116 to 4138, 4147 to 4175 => 0.47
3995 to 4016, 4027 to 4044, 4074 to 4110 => -0.87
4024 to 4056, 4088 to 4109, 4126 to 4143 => 3.93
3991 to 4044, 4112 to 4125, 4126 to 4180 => 0.95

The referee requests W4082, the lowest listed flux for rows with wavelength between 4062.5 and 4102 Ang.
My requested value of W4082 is 3.727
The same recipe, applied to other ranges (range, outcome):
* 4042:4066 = 4.225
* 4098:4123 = 3.391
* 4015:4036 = 4.514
